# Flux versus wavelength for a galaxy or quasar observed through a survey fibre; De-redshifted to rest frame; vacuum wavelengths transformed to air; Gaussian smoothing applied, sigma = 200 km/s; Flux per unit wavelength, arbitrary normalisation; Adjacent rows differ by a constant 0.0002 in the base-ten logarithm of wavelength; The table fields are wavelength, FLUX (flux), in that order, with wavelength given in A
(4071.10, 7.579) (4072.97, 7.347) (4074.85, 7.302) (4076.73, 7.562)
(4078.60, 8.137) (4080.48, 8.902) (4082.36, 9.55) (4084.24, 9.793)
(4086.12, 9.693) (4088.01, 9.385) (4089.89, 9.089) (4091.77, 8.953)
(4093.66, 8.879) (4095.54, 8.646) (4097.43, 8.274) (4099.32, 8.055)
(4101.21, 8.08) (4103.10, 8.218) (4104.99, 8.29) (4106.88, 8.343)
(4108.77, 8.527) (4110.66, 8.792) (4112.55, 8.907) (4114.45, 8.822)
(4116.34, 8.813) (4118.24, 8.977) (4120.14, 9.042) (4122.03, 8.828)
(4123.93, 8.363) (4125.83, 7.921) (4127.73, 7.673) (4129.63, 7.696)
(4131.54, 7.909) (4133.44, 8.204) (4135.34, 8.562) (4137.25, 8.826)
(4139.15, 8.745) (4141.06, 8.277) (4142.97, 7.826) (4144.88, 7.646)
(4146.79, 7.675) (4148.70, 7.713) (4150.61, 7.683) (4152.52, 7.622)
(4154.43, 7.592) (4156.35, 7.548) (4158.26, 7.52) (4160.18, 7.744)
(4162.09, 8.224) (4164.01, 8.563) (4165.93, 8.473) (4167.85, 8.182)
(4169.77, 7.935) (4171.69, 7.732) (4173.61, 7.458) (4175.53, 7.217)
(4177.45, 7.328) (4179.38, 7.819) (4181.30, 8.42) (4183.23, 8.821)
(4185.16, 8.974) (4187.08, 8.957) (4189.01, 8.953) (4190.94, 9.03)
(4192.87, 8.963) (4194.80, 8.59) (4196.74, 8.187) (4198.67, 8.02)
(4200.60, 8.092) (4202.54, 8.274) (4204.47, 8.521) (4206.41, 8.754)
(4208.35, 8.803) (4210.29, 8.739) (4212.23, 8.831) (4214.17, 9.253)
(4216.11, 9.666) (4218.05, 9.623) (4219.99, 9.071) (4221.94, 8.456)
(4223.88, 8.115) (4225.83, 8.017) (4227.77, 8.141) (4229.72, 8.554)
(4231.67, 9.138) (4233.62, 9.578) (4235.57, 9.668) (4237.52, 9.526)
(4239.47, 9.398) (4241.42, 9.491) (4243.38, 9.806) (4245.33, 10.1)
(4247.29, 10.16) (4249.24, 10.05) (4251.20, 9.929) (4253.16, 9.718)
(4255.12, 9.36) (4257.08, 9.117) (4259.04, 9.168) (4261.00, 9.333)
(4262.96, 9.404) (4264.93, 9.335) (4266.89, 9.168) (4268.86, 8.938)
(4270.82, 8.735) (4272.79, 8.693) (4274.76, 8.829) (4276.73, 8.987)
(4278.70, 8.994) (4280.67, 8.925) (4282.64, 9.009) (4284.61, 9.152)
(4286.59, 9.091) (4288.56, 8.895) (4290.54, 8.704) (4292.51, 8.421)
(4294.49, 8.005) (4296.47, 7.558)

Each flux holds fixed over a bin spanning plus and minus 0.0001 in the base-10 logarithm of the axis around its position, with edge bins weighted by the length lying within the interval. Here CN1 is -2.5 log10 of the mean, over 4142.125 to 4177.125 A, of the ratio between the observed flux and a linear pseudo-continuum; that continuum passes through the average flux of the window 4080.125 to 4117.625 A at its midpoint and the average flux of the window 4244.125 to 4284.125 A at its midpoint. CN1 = 0.15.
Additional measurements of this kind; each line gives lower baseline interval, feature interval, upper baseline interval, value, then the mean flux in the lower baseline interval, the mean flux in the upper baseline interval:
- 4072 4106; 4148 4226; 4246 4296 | 0.066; 8.56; 9.11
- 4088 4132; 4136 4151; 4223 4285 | 0.078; 8.51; 9.21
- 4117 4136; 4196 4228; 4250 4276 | 0.030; 8.32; 9.21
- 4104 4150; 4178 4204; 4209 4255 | 0.047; 8.34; 9.26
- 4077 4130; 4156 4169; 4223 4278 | 0.107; 8.66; 9.23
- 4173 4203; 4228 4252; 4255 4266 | -0.065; 8.33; 9.28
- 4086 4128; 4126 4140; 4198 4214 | 0.051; 8.63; 8.55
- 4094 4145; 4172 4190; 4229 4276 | 0.083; 8.4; 9.38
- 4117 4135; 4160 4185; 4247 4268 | 0.090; 8.31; 9.5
